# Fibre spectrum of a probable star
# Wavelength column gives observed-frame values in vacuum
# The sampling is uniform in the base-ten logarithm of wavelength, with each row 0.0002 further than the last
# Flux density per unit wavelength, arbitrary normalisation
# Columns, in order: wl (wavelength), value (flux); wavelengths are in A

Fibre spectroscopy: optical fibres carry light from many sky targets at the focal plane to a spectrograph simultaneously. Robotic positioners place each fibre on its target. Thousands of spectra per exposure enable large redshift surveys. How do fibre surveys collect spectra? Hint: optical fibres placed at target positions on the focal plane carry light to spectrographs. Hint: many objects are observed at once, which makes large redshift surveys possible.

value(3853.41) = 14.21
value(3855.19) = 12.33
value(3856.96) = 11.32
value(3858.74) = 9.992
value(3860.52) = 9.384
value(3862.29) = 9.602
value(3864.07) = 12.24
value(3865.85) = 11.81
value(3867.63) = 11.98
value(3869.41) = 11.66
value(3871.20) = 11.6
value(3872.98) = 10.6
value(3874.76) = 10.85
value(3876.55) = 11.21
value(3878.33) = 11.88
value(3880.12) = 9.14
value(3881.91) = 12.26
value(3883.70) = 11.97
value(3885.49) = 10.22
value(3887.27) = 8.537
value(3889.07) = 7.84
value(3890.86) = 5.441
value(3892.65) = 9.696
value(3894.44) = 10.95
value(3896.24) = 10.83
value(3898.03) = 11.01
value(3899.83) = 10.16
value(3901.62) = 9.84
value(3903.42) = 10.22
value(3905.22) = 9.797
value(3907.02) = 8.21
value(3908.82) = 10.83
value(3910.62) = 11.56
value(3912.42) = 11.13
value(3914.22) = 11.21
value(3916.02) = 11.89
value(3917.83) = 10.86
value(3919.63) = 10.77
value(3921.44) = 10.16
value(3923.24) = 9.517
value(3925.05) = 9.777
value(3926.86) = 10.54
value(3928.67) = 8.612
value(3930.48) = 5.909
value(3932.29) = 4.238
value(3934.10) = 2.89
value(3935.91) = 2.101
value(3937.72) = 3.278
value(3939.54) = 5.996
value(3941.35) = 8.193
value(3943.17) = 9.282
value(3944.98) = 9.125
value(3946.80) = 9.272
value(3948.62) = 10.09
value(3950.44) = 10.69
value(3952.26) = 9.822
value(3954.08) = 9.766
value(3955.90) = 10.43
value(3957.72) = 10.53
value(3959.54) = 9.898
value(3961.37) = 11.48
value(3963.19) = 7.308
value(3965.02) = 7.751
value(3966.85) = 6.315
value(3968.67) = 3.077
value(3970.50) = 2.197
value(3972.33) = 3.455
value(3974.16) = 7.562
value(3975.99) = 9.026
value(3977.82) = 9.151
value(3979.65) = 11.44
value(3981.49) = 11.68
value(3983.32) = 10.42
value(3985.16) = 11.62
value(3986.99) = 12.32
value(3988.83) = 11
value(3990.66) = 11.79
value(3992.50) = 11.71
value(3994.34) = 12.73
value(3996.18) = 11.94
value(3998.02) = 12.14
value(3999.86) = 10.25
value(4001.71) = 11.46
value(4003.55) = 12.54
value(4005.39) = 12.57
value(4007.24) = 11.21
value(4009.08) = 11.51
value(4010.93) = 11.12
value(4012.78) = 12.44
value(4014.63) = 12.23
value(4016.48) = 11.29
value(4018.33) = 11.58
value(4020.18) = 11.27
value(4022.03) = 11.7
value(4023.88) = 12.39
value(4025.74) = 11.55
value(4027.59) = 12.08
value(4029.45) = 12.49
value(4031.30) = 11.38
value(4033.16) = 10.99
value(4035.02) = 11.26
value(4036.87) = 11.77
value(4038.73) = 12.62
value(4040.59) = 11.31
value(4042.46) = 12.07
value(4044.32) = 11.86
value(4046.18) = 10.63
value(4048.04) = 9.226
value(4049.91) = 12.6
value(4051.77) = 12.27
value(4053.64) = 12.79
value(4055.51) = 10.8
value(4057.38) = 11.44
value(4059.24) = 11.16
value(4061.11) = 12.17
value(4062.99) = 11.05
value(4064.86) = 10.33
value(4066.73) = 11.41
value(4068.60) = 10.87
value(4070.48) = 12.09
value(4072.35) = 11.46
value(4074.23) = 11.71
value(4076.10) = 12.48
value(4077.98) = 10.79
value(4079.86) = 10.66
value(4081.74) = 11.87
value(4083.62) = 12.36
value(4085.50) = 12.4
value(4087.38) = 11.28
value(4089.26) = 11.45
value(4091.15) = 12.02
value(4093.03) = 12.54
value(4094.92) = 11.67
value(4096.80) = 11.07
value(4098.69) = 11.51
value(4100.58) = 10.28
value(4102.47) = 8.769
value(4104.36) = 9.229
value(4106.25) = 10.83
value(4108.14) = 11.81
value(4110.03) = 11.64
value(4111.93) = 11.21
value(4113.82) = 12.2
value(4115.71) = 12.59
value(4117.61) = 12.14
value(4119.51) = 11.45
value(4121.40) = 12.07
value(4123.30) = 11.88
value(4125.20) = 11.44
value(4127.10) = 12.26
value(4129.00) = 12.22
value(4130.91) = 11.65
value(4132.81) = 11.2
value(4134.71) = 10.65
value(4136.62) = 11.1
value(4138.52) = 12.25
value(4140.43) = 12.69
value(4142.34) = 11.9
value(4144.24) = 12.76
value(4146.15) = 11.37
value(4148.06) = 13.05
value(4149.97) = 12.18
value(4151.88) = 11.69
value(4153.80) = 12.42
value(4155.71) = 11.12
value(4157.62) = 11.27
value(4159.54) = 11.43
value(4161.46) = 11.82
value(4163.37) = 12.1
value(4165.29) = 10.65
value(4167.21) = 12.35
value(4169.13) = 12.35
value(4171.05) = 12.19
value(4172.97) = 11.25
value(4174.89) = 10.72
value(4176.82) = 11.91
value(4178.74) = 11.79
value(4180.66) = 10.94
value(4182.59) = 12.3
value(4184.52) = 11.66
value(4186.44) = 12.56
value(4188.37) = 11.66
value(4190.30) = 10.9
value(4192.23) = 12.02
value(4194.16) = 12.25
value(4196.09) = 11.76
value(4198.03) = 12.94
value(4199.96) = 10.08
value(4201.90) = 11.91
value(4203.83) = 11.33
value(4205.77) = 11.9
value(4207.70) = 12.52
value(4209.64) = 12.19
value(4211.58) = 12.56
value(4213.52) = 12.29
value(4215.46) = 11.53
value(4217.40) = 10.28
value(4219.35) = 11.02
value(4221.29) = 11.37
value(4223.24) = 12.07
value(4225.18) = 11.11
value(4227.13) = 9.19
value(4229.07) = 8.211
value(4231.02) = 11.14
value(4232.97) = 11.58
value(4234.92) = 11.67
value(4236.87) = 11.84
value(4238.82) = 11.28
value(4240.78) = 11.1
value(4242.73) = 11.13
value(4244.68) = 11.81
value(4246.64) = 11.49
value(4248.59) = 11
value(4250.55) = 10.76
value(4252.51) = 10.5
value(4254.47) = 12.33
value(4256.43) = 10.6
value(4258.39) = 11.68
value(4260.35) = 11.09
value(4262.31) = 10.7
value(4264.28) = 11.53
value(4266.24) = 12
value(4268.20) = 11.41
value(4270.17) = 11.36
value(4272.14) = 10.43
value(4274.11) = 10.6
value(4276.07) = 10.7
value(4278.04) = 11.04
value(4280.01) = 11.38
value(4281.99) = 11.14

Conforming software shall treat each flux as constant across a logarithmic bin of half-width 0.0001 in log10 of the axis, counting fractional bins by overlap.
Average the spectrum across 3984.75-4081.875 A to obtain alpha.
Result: 11.6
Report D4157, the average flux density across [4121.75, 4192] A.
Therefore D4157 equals 11.8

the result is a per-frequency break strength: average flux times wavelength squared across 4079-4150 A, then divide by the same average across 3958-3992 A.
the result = 1.4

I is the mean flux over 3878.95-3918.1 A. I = 10.2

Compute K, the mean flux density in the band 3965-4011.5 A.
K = 9.96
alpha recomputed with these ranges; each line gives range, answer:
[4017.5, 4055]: 11.7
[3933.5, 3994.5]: 8.61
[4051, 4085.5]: 11.6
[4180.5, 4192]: 11.7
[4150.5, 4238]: 11.6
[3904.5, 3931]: 10.1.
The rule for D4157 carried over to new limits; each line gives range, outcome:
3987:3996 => 11.9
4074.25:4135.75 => 11.5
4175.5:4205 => 11.7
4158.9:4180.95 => 11.7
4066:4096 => 11.7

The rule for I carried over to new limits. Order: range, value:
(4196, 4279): 11.3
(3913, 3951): 8.3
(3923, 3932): 8.5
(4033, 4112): 11.4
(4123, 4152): 11.9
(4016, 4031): 11.8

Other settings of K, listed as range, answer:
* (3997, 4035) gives 11.7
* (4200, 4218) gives 11.8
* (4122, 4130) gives 11.9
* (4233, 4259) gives 11.3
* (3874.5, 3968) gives 9.22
